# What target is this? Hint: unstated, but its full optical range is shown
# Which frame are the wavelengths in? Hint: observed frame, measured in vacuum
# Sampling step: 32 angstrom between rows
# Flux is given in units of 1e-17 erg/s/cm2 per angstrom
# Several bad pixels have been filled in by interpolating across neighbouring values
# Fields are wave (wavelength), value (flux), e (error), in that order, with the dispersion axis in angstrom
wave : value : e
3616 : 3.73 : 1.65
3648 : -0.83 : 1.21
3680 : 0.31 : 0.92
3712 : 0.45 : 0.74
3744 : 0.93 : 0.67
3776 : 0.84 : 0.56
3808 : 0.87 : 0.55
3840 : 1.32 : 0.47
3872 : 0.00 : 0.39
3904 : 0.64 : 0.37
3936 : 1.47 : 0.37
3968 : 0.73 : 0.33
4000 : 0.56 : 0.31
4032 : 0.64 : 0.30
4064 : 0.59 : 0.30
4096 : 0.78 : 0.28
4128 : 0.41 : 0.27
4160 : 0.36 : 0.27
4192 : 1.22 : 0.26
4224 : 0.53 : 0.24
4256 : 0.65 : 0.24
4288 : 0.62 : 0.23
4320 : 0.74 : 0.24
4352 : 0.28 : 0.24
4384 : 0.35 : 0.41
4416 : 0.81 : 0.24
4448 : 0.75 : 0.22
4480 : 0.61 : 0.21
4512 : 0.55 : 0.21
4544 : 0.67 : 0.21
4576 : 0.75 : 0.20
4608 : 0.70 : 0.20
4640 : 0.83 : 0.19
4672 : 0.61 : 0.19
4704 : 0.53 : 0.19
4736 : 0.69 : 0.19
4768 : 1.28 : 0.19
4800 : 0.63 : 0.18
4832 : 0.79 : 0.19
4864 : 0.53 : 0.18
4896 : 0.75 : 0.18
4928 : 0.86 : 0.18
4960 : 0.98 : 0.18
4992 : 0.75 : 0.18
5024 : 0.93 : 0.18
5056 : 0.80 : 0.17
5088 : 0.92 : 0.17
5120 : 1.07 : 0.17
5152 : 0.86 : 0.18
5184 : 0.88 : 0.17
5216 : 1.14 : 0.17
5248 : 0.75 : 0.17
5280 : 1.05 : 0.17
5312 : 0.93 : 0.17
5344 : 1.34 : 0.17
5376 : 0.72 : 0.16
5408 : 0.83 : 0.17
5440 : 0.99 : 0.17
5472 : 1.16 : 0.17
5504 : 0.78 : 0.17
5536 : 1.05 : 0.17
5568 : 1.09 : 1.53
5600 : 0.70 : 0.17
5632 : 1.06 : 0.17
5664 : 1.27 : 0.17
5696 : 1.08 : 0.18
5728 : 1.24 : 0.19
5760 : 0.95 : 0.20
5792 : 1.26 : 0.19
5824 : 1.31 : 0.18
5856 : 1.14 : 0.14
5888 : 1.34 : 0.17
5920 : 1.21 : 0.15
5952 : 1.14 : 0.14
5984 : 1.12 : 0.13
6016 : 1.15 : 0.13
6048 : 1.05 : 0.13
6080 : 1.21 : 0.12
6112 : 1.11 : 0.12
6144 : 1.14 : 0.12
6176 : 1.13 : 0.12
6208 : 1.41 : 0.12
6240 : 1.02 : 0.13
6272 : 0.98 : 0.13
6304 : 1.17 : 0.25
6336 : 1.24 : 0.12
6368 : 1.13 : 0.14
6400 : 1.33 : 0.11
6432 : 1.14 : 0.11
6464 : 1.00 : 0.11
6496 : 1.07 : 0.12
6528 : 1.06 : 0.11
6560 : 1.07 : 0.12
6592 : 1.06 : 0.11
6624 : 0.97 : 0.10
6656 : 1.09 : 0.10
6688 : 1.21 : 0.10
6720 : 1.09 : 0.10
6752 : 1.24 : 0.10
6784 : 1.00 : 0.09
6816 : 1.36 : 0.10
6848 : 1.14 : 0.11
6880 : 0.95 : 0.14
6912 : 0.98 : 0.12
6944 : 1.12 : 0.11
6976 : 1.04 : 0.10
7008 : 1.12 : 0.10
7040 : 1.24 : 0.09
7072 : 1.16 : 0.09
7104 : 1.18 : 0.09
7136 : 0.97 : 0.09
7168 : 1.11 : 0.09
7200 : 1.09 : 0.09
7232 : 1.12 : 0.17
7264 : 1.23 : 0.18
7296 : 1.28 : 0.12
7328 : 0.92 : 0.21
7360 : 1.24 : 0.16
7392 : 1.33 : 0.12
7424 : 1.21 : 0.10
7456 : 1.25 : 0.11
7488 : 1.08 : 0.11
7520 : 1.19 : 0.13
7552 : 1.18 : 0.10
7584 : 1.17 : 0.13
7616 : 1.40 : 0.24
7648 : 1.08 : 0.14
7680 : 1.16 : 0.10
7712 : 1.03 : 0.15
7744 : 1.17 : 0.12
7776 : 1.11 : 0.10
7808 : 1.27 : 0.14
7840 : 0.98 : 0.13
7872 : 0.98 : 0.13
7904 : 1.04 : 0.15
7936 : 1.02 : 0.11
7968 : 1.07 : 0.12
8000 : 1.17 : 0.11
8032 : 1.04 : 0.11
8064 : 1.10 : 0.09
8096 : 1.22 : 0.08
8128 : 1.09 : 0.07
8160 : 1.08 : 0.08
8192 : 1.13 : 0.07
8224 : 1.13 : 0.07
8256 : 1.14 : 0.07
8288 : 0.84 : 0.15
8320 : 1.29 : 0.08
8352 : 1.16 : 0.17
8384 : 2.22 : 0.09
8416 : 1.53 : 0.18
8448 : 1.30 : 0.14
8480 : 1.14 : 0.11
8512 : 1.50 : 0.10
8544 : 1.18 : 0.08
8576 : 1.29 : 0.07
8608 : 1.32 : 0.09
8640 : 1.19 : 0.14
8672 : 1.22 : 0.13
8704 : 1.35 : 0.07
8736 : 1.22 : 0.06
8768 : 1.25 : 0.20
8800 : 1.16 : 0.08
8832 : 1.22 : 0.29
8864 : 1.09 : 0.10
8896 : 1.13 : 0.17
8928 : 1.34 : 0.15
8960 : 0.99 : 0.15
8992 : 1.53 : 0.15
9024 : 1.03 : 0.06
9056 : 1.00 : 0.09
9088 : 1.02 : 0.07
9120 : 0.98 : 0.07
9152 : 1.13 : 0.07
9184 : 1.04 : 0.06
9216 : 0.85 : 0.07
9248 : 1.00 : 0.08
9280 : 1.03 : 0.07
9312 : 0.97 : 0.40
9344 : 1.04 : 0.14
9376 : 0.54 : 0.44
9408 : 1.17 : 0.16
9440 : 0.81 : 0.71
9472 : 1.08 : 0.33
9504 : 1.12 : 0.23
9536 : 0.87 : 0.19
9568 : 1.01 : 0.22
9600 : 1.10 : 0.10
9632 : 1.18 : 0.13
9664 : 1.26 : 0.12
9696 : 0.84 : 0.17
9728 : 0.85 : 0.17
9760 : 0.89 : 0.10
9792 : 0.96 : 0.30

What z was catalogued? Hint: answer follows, 0.278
